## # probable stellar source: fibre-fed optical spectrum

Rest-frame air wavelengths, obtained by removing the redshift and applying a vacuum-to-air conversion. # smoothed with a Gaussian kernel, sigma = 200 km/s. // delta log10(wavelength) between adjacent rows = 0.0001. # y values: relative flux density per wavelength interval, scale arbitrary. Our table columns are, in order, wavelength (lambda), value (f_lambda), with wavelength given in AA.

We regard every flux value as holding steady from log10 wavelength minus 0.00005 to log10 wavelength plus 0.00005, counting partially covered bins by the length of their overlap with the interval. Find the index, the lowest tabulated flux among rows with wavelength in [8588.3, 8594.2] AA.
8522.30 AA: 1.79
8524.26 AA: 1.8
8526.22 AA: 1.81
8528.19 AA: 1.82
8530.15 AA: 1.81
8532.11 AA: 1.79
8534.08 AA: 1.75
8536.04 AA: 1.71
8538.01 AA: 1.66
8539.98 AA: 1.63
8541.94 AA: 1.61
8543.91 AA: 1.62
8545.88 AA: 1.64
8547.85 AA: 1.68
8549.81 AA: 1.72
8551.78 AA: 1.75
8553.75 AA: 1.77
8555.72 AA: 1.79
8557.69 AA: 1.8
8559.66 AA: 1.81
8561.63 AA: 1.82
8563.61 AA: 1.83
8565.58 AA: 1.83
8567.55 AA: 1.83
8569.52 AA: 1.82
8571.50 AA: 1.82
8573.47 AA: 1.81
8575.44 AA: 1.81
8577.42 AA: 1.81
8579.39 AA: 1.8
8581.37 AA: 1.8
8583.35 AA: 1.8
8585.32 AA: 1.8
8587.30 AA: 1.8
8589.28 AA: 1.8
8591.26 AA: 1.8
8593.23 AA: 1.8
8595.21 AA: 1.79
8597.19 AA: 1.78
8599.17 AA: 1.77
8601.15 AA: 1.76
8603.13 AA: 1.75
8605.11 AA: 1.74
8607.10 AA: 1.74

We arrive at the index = 1.8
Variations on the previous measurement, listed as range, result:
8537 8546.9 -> 1.61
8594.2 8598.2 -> 1.78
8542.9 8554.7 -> 1.62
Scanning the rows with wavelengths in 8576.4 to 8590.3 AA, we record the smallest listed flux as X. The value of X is 1.8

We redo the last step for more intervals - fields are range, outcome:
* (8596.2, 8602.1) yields 1.76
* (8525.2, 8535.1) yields 1.75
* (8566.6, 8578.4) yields 1.81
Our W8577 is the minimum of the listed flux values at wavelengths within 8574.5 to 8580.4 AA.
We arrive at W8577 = 1.8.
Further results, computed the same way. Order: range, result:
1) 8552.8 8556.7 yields 1.77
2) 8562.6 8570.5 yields 1.82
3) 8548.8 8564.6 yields 1.72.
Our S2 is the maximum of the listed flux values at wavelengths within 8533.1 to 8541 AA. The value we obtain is 1.75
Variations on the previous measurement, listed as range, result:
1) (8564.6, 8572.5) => 1.83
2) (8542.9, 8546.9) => 1.64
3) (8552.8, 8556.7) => 1.79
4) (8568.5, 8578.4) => 1.82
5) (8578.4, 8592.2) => 1.8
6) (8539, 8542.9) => 1.63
